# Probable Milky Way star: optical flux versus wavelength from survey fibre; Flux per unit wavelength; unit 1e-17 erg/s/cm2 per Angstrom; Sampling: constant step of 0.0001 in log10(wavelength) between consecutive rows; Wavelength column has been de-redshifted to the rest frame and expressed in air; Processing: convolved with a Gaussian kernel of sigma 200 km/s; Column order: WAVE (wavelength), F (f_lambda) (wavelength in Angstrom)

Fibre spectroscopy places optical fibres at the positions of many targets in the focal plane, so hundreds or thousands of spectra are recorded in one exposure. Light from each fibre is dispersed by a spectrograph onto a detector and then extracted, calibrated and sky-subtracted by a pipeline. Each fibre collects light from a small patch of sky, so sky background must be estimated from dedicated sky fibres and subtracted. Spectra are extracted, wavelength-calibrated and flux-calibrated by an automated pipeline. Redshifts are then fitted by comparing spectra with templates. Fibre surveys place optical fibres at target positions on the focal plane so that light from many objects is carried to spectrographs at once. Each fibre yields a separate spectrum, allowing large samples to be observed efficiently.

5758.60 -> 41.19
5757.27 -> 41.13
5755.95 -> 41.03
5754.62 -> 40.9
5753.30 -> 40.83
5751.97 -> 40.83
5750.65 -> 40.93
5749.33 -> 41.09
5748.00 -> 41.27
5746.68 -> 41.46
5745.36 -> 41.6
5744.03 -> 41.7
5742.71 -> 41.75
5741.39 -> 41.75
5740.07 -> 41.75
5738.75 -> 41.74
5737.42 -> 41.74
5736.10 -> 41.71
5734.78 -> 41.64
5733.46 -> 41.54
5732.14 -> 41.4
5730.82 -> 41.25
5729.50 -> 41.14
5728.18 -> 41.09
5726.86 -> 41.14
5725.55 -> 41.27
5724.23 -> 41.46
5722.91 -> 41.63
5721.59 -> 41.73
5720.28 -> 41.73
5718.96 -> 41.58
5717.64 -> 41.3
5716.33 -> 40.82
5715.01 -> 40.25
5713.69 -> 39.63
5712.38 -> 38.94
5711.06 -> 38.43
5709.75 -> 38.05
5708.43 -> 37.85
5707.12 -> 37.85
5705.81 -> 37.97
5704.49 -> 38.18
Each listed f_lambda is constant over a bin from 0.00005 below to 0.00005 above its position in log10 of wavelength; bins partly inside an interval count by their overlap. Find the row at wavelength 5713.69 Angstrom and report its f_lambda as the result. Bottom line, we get 39.63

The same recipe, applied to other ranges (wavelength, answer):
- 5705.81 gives 37.97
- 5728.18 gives 41.09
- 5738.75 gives 41.74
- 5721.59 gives 41.73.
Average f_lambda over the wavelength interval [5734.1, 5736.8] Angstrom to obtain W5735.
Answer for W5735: 41.7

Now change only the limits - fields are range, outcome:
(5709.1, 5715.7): 39.1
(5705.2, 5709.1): 37.9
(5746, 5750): 41.3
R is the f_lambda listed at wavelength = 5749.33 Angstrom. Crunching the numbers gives 41.09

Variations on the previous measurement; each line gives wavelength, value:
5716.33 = 40.82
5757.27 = 41.13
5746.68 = 41.46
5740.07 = 41.75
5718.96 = 41.58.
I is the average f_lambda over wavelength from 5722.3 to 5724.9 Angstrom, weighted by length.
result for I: 41.5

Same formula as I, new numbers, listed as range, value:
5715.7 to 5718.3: 41.1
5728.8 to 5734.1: 41.3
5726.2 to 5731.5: 41.2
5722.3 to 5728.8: 41.3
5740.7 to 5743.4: 41.8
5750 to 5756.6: 40.9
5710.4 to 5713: 38.7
